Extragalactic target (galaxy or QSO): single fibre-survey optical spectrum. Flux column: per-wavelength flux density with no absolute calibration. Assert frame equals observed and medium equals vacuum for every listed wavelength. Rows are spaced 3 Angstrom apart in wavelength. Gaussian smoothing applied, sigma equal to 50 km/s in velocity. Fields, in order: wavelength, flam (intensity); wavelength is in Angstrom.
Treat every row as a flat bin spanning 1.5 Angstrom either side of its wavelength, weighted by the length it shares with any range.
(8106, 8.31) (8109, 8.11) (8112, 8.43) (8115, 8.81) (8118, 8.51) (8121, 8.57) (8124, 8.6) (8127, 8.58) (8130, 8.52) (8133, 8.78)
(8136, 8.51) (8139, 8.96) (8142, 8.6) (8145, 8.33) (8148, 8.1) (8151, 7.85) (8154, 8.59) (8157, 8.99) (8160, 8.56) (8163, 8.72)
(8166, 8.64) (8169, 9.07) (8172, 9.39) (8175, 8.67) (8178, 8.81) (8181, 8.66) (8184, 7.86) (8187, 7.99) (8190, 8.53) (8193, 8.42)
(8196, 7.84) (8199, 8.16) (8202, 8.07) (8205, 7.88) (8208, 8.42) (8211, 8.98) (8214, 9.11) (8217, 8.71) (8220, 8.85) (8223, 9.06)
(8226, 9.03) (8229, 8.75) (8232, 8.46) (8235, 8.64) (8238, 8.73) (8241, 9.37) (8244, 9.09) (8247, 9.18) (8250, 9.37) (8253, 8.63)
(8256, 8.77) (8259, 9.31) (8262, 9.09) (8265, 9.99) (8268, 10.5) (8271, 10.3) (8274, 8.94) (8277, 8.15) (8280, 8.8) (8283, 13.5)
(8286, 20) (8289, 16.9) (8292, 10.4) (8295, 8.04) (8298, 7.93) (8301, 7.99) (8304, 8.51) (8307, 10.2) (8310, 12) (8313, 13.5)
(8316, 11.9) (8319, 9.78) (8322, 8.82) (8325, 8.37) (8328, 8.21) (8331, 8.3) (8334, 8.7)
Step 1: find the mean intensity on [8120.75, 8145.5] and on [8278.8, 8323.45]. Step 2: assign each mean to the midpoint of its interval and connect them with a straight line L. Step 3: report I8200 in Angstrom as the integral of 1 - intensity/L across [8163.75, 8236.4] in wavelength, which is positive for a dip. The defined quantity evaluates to 8.0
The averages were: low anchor 8.62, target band 8.58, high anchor 11.2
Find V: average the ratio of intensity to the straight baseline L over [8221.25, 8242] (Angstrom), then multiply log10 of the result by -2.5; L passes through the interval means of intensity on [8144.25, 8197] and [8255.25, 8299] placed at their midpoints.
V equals 0.111 mag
